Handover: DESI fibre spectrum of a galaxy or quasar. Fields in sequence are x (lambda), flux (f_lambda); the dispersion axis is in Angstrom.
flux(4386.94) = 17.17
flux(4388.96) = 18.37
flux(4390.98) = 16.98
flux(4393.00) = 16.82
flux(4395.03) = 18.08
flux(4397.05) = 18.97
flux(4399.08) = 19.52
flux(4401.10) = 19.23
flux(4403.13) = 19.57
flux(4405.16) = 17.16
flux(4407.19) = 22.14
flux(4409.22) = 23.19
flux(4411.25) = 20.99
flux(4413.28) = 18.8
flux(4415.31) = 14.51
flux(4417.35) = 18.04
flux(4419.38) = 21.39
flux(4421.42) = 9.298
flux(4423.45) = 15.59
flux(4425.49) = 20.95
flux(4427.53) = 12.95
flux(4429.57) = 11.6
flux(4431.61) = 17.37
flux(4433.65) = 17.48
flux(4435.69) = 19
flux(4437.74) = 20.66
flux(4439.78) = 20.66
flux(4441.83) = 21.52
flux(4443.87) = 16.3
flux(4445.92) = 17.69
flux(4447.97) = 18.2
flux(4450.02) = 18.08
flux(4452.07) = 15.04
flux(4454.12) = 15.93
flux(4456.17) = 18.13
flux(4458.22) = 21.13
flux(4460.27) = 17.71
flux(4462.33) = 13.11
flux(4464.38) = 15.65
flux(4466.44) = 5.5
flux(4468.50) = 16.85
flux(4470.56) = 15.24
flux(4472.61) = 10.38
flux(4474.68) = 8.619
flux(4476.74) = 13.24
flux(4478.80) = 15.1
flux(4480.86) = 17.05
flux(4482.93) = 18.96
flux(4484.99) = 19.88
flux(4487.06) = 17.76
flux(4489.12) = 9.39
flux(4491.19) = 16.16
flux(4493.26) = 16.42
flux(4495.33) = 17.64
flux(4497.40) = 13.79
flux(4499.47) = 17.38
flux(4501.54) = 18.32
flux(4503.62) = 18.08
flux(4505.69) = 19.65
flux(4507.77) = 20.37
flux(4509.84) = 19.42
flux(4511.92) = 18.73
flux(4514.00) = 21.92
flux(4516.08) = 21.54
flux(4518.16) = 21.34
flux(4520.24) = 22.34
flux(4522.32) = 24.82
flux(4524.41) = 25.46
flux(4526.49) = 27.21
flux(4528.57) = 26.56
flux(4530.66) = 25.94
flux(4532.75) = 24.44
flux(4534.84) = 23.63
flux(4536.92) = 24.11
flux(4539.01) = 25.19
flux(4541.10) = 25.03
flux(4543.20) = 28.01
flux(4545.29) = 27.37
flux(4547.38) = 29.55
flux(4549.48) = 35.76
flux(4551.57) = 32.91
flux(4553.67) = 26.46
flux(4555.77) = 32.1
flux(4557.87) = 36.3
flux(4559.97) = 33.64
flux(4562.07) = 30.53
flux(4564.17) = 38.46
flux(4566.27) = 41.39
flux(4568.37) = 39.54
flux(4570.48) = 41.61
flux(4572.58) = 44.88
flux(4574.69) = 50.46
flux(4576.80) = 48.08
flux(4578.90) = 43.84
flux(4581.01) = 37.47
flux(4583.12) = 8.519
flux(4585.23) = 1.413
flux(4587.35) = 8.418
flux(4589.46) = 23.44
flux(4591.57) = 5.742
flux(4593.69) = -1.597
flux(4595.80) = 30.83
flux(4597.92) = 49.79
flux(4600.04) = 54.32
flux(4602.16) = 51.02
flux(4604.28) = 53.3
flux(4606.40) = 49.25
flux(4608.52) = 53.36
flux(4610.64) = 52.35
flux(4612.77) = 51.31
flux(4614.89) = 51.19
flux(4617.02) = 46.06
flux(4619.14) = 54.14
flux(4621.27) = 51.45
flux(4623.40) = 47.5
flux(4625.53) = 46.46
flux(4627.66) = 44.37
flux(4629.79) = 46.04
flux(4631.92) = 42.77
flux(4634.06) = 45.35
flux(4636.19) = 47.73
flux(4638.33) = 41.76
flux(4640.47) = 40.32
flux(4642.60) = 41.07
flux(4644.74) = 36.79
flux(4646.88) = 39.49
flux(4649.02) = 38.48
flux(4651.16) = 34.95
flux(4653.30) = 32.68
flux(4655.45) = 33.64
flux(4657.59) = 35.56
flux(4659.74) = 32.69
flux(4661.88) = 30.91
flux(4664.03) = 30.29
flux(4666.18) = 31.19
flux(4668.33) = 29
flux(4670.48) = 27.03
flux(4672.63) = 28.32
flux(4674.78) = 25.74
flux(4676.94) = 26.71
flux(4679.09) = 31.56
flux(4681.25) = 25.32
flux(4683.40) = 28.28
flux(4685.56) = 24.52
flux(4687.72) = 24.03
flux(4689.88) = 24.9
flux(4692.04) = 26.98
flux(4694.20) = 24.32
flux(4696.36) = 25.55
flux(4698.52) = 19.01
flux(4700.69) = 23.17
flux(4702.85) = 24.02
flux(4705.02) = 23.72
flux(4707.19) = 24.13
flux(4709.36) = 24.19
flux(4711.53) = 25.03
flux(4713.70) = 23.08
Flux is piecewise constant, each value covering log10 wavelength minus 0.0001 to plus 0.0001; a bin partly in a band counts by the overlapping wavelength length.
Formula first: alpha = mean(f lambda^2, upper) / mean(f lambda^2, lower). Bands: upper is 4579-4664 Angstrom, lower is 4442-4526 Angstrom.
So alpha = 2.3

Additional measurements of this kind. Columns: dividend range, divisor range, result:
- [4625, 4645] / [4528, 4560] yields 1.59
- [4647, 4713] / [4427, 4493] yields 1.92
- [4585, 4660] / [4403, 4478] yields 2.59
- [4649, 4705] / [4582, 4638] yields 0.74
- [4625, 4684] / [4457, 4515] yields 2.35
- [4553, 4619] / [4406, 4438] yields 2.25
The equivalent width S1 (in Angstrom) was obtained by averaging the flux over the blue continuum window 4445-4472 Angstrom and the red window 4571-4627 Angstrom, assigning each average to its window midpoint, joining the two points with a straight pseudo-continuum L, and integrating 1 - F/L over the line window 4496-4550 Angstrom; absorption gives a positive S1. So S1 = 7.23 Angstrom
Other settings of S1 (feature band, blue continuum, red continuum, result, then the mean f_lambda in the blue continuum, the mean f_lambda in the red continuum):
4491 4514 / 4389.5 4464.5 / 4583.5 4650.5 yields 7.4 Angstrom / 17.9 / 39.8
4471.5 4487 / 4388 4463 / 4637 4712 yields 4.2 Angstrom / 17.9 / 29.7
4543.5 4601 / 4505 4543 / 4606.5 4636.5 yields 5.9 Angstrom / 23.3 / 48.6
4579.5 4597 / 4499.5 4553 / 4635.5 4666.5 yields 8.6 Angstrom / 24.2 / 36.5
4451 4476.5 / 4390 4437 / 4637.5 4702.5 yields 7.3 Angstrom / 17.8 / 30.3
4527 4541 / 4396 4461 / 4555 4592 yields 1.5 Angstrom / 18.1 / 31.9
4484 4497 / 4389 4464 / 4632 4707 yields 3.2 Angstrom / 17.9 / 31.1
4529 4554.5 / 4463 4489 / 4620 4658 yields -2.0 Angstrom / 14.3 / 41.6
